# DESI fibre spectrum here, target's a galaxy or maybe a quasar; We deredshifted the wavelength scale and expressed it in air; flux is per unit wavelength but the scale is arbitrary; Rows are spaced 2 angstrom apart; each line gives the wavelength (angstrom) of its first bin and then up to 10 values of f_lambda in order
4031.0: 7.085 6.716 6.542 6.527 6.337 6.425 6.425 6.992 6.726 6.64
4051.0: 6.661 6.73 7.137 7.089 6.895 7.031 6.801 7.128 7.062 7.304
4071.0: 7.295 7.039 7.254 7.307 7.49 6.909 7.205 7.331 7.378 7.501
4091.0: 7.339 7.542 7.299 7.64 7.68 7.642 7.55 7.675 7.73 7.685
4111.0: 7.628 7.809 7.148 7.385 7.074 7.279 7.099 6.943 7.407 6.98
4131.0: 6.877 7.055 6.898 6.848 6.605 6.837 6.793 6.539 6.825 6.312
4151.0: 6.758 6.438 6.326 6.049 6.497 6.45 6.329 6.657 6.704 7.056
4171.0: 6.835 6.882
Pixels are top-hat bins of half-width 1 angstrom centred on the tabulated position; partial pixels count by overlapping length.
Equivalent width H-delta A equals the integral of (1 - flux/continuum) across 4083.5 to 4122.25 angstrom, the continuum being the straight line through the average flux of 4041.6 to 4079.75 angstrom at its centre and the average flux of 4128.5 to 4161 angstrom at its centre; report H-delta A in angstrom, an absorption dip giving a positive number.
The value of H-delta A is -3.8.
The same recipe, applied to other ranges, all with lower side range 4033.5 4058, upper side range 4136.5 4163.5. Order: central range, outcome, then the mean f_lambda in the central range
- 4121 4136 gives -1.1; 7.05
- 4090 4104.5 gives -2.0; 7.53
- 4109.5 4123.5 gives -1.7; 7.37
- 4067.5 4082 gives -1.3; 7.22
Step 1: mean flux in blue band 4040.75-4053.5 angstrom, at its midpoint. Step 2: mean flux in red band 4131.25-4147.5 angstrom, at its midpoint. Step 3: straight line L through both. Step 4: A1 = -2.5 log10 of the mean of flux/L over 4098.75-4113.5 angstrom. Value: -0.14 mag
